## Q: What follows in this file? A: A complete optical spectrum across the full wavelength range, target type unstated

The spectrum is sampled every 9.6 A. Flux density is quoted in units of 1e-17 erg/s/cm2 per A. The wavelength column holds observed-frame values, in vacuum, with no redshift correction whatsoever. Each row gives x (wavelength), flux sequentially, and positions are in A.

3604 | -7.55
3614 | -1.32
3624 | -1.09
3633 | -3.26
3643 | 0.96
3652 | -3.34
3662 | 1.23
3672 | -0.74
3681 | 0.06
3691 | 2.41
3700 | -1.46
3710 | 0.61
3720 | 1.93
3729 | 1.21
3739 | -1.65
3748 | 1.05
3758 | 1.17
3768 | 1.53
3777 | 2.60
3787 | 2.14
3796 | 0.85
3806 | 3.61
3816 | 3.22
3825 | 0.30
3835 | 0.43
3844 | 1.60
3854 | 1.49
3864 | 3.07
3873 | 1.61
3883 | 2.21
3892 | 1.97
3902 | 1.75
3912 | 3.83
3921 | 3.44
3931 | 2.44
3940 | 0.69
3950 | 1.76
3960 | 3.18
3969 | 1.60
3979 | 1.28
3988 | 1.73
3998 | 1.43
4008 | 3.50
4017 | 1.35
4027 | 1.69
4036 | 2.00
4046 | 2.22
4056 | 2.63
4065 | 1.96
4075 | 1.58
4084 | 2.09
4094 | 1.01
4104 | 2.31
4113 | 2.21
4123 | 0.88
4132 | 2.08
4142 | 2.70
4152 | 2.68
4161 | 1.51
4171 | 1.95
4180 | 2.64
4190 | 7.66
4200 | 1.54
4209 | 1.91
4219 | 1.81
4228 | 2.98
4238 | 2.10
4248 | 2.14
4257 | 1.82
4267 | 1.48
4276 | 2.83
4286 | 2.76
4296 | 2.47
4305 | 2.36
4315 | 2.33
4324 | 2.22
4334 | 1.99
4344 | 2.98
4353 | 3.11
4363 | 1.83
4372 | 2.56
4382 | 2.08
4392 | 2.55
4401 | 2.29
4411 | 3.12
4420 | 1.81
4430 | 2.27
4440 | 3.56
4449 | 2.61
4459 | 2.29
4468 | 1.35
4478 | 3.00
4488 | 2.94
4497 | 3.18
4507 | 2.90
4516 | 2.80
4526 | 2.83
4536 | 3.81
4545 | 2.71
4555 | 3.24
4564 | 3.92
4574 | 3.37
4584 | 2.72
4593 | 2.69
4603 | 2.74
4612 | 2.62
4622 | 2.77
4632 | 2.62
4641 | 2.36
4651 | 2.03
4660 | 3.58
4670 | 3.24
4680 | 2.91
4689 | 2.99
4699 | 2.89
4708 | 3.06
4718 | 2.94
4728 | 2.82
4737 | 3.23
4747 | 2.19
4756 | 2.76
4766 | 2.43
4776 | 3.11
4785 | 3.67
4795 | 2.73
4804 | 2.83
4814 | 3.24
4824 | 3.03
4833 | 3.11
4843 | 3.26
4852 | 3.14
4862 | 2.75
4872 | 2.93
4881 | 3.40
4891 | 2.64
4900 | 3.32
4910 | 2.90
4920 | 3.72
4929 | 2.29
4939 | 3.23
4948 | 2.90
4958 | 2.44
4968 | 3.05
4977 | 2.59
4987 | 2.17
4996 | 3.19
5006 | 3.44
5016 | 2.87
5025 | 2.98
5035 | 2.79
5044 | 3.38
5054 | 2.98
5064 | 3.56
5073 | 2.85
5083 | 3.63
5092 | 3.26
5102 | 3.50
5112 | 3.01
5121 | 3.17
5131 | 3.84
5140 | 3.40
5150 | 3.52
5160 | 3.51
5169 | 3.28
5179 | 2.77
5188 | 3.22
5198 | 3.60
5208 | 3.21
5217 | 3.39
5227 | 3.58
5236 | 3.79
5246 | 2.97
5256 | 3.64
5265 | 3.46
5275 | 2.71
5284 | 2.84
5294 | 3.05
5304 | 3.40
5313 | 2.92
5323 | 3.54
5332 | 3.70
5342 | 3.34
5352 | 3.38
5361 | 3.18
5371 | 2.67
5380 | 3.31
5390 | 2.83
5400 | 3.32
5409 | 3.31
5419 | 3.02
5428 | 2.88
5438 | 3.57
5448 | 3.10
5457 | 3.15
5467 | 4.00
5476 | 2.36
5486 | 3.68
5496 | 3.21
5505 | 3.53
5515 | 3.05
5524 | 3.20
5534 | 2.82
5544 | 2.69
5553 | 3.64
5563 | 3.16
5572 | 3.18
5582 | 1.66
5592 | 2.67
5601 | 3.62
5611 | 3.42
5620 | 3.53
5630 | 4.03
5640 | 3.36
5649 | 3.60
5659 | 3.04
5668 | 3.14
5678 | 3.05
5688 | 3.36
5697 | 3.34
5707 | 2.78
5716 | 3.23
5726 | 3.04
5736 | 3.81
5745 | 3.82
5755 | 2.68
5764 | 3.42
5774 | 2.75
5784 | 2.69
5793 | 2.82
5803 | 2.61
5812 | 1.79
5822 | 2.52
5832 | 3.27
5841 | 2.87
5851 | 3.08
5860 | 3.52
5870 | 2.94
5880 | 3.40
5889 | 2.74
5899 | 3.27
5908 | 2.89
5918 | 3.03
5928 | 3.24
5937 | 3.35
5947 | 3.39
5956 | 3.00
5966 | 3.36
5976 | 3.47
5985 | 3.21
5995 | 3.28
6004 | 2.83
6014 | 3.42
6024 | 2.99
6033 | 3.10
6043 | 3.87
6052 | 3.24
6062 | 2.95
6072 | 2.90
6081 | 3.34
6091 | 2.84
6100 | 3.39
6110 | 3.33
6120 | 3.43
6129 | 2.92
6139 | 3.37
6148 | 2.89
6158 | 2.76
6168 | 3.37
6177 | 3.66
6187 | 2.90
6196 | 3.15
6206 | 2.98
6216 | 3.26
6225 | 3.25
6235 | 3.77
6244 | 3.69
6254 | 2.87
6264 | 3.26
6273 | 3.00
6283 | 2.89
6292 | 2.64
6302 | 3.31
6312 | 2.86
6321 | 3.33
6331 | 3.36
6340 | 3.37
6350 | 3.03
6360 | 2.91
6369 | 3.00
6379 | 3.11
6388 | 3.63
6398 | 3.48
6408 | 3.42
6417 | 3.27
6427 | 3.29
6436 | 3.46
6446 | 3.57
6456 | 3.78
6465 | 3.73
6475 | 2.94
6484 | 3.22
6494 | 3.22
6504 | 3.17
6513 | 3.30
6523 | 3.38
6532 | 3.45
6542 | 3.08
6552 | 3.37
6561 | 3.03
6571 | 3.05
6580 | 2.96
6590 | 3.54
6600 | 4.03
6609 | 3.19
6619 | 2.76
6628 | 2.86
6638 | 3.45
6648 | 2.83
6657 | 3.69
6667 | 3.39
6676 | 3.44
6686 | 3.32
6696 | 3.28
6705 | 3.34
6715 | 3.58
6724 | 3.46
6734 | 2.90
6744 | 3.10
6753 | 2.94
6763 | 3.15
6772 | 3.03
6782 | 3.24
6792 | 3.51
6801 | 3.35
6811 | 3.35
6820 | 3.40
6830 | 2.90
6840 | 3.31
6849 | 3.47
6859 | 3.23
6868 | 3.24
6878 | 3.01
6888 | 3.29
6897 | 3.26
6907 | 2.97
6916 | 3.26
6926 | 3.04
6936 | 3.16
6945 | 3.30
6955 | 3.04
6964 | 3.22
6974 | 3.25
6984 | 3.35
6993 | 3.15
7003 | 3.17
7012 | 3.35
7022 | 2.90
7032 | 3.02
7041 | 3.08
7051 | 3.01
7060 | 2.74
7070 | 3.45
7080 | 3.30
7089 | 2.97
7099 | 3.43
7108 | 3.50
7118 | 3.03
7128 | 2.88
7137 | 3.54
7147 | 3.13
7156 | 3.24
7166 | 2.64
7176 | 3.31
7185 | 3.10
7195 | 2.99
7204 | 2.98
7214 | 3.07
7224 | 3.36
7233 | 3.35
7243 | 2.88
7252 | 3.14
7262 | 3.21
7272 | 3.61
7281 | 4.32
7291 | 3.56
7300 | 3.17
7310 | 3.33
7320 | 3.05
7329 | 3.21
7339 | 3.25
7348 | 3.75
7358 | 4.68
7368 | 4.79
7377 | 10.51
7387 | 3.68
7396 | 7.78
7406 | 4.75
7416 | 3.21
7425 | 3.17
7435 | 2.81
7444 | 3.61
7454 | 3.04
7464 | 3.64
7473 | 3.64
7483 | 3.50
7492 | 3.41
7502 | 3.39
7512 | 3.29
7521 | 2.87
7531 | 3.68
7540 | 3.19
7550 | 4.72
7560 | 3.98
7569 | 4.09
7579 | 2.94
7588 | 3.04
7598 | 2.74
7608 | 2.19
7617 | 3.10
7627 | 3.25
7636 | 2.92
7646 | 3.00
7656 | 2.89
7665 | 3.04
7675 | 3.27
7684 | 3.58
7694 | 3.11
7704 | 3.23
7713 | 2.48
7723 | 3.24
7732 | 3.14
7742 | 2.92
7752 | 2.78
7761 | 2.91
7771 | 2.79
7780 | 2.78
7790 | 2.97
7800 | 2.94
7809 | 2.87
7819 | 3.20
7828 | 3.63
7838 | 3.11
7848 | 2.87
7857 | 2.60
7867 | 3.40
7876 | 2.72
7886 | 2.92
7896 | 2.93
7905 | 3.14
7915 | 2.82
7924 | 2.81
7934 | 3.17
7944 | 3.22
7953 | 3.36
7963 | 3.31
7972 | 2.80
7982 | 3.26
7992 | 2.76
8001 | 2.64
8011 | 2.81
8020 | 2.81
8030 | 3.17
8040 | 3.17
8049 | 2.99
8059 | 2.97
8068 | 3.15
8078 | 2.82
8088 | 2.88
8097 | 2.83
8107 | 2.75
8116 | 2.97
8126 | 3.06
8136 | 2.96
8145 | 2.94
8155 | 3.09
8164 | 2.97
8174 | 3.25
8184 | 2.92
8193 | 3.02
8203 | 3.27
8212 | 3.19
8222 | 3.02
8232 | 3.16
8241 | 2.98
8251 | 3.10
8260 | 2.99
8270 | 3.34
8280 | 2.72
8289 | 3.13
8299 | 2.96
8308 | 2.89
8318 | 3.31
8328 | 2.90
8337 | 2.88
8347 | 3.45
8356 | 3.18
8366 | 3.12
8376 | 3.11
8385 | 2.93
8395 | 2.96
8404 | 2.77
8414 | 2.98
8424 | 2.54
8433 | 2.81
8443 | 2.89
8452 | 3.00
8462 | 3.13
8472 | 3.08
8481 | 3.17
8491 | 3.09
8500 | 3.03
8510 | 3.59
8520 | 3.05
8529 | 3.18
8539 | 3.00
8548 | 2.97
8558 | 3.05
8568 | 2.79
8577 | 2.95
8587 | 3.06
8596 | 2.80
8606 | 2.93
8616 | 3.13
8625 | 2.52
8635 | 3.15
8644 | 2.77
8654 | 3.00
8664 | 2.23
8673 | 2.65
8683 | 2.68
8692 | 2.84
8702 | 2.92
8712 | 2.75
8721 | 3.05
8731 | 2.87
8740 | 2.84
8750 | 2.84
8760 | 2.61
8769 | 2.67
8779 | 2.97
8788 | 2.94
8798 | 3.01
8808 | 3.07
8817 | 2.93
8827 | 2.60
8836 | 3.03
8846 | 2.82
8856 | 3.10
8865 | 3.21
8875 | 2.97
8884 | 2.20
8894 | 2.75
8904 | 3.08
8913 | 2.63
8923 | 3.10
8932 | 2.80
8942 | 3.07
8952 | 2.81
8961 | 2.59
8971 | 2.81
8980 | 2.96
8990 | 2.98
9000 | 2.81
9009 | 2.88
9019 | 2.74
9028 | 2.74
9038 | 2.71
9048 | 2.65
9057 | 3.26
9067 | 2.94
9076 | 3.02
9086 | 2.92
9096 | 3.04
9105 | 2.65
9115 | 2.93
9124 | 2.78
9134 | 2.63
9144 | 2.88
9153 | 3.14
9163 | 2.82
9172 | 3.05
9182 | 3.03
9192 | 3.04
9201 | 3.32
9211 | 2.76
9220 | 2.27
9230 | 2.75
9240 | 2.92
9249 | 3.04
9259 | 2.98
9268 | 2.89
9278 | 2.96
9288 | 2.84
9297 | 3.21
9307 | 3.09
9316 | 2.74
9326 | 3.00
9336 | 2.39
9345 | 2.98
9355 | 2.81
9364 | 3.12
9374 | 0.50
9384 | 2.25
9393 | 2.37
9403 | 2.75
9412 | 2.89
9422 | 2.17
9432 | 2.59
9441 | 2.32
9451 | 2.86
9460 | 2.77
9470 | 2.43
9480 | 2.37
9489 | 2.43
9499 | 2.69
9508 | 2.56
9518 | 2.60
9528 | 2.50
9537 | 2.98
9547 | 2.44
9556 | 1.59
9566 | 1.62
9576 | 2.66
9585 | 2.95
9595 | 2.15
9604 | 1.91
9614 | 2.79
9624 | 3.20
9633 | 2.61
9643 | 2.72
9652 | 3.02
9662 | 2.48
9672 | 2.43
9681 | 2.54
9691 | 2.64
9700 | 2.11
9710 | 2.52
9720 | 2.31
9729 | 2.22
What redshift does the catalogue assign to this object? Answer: 0.124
